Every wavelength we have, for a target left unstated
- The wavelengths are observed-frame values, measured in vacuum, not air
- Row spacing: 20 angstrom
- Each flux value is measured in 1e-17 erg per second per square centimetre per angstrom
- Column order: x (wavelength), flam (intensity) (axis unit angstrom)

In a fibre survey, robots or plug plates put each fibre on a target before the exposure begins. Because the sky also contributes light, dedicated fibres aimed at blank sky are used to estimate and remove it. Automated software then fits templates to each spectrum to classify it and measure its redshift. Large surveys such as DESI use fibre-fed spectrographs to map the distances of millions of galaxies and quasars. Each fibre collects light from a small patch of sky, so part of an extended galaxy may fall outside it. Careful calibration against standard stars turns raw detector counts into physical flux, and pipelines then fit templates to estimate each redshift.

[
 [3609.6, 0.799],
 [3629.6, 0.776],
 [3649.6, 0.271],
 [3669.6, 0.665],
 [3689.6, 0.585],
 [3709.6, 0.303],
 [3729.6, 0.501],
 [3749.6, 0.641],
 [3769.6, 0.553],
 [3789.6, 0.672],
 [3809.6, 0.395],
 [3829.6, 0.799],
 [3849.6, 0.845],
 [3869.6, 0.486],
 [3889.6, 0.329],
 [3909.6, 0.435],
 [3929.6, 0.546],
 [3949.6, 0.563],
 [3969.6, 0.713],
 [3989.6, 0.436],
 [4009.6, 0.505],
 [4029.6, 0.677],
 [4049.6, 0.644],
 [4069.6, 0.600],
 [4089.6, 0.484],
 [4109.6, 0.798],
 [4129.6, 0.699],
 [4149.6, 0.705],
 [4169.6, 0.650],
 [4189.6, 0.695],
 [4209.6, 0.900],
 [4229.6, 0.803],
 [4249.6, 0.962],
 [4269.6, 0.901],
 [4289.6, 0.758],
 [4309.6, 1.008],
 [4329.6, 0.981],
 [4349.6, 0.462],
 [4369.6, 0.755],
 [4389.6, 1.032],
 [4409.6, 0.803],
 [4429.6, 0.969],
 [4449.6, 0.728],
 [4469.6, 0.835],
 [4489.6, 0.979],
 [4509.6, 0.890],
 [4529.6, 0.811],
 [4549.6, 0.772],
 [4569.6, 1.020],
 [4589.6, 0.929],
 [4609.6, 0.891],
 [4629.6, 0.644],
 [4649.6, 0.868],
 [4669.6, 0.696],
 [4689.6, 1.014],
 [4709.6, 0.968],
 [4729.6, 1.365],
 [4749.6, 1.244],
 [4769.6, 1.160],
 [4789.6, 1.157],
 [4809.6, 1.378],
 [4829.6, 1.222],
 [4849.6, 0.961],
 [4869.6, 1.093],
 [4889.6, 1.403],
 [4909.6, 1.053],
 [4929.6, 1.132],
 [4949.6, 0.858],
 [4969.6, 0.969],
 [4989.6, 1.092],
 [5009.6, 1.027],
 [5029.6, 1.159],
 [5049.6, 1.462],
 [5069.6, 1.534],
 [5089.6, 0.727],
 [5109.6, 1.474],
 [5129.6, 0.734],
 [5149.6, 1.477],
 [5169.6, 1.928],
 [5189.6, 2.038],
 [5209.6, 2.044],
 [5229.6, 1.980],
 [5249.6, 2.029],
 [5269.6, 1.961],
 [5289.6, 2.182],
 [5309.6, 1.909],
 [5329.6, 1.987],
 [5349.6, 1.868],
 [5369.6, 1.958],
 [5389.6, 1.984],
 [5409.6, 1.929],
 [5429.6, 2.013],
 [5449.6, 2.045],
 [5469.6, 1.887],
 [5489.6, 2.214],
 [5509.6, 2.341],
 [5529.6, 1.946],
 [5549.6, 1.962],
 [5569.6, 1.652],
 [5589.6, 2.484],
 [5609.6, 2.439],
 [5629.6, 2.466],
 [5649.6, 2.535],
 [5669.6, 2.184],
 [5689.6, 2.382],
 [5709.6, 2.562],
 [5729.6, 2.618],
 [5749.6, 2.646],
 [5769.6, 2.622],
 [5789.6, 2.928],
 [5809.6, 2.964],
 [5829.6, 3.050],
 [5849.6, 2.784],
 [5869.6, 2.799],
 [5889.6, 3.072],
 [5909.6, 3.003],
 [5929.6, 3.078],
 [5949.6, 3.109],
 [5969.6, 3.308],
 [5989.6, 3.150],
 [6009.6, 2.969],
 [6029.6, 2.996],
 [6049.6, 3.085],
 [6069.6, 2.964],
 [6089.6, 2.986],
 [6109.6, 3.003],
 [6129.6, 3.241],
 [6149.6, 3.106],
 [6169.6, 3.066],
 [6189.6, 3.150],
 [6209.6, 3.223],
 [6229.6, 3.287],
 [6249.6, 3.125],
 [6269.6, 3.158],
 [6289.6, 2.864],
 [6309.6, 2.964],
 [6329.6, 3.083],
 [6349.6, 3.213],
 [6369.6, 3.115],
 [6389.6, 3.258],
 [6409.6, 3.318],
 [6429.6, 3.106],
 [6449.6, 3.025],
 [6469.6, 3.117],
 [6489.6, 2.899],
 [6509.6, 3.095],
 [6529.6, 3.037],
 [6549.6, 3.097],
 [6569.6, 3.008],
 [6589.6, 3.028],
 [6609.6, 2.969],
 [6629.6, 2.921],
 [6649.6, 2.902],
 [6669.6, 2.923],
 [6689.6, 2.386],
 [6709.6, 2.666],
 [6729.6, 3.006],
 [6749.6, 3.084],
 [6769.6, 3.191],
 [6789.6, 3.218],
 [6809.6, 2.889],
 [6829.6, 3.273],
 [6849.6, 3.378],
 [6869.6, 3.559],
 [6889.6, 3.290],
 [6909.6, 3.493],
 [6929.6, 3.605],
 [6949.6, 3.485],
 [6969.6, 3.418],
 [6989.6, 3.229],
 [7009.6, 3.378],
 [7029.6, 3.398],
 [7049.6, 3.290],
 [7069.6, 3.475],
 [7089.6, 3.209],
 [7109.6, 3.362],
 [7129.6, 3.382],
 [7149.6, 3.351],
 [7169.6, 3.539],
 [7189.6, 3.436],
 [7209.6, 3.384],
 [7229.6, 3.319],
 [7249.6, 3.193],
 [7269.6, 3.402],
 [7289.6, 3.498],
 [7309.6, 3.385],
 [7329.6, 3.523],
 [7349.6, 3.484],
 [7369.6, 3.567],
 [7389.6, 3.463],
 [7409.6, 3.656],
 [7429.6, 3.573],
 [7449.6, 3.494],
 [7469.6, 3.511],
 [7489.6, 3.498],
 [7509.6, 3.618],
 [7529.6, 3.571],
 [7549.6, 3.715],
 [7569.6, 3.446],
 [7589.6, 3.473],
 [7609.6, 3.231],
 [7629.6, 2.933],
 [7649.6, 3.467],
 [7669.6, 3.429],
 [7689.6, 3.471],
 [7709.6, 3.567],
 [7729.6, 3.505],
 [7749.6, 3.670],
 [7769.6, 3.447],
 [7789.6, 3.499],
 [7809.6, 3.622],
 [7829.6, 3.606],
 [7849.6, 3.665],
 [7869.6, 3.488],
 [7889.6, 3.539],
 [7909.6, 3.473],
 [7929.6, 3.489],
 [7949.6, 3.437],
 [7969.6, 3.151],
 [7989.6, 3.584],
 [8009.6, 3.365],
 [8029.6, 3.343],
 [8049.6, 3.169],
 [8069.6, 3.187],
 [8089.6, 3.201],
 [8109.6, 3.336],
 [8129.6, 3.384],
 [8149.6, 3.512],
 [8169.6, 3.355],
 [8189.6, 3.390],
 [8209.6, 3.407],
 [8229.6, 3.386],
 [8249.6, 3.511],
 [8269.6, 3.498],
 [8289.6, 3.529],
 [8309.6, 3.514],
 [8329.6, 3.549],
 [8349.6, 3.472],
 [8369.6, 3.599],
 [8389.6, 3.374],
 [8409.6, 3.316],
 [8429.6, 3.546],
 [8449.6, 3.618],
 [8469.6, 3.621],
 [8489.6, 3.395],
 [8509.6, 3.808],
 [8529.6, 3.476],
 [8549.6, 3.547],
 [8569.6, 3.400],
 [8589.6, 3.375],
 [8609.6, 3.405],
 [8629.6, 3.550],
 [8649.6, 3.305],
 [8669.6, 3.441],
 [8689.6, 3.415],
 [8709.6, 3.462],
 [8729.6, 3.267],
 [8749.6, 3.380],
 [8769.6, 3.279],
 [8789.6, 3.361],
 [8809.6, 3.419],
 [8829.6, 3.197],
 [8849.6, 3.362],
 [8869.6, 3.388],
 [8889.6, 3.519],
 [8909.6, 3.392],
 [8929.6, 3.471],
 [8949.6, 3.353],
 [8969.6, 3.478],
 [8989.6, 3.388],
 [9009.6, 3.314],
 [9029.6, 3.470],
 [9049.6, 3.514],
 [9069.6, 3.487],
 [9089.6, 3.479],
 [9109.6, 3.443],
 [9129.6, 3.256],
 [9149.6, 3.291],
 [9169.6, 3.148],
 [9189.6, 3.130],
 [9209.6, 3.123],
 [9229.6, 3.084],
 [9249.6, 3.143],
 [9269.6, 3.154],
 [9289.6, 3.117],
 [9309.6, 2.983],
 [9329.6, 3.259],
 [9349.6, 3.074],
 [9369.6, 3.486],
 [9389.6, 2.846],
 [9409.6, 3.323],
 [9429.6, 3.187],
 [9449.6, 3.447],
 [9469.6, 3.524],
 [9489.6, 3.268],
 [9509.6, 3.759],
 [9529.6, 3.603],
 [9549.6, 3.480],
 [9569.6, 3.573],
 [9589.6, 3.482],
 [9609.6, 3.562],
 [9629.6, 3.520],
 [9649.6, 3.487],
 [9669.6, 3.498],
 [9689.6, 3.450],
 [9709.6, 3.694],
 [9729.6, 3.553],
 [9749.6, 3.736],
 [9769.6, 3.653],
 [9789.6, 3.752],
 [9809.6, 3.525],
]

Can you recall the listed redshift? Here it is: 0.29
